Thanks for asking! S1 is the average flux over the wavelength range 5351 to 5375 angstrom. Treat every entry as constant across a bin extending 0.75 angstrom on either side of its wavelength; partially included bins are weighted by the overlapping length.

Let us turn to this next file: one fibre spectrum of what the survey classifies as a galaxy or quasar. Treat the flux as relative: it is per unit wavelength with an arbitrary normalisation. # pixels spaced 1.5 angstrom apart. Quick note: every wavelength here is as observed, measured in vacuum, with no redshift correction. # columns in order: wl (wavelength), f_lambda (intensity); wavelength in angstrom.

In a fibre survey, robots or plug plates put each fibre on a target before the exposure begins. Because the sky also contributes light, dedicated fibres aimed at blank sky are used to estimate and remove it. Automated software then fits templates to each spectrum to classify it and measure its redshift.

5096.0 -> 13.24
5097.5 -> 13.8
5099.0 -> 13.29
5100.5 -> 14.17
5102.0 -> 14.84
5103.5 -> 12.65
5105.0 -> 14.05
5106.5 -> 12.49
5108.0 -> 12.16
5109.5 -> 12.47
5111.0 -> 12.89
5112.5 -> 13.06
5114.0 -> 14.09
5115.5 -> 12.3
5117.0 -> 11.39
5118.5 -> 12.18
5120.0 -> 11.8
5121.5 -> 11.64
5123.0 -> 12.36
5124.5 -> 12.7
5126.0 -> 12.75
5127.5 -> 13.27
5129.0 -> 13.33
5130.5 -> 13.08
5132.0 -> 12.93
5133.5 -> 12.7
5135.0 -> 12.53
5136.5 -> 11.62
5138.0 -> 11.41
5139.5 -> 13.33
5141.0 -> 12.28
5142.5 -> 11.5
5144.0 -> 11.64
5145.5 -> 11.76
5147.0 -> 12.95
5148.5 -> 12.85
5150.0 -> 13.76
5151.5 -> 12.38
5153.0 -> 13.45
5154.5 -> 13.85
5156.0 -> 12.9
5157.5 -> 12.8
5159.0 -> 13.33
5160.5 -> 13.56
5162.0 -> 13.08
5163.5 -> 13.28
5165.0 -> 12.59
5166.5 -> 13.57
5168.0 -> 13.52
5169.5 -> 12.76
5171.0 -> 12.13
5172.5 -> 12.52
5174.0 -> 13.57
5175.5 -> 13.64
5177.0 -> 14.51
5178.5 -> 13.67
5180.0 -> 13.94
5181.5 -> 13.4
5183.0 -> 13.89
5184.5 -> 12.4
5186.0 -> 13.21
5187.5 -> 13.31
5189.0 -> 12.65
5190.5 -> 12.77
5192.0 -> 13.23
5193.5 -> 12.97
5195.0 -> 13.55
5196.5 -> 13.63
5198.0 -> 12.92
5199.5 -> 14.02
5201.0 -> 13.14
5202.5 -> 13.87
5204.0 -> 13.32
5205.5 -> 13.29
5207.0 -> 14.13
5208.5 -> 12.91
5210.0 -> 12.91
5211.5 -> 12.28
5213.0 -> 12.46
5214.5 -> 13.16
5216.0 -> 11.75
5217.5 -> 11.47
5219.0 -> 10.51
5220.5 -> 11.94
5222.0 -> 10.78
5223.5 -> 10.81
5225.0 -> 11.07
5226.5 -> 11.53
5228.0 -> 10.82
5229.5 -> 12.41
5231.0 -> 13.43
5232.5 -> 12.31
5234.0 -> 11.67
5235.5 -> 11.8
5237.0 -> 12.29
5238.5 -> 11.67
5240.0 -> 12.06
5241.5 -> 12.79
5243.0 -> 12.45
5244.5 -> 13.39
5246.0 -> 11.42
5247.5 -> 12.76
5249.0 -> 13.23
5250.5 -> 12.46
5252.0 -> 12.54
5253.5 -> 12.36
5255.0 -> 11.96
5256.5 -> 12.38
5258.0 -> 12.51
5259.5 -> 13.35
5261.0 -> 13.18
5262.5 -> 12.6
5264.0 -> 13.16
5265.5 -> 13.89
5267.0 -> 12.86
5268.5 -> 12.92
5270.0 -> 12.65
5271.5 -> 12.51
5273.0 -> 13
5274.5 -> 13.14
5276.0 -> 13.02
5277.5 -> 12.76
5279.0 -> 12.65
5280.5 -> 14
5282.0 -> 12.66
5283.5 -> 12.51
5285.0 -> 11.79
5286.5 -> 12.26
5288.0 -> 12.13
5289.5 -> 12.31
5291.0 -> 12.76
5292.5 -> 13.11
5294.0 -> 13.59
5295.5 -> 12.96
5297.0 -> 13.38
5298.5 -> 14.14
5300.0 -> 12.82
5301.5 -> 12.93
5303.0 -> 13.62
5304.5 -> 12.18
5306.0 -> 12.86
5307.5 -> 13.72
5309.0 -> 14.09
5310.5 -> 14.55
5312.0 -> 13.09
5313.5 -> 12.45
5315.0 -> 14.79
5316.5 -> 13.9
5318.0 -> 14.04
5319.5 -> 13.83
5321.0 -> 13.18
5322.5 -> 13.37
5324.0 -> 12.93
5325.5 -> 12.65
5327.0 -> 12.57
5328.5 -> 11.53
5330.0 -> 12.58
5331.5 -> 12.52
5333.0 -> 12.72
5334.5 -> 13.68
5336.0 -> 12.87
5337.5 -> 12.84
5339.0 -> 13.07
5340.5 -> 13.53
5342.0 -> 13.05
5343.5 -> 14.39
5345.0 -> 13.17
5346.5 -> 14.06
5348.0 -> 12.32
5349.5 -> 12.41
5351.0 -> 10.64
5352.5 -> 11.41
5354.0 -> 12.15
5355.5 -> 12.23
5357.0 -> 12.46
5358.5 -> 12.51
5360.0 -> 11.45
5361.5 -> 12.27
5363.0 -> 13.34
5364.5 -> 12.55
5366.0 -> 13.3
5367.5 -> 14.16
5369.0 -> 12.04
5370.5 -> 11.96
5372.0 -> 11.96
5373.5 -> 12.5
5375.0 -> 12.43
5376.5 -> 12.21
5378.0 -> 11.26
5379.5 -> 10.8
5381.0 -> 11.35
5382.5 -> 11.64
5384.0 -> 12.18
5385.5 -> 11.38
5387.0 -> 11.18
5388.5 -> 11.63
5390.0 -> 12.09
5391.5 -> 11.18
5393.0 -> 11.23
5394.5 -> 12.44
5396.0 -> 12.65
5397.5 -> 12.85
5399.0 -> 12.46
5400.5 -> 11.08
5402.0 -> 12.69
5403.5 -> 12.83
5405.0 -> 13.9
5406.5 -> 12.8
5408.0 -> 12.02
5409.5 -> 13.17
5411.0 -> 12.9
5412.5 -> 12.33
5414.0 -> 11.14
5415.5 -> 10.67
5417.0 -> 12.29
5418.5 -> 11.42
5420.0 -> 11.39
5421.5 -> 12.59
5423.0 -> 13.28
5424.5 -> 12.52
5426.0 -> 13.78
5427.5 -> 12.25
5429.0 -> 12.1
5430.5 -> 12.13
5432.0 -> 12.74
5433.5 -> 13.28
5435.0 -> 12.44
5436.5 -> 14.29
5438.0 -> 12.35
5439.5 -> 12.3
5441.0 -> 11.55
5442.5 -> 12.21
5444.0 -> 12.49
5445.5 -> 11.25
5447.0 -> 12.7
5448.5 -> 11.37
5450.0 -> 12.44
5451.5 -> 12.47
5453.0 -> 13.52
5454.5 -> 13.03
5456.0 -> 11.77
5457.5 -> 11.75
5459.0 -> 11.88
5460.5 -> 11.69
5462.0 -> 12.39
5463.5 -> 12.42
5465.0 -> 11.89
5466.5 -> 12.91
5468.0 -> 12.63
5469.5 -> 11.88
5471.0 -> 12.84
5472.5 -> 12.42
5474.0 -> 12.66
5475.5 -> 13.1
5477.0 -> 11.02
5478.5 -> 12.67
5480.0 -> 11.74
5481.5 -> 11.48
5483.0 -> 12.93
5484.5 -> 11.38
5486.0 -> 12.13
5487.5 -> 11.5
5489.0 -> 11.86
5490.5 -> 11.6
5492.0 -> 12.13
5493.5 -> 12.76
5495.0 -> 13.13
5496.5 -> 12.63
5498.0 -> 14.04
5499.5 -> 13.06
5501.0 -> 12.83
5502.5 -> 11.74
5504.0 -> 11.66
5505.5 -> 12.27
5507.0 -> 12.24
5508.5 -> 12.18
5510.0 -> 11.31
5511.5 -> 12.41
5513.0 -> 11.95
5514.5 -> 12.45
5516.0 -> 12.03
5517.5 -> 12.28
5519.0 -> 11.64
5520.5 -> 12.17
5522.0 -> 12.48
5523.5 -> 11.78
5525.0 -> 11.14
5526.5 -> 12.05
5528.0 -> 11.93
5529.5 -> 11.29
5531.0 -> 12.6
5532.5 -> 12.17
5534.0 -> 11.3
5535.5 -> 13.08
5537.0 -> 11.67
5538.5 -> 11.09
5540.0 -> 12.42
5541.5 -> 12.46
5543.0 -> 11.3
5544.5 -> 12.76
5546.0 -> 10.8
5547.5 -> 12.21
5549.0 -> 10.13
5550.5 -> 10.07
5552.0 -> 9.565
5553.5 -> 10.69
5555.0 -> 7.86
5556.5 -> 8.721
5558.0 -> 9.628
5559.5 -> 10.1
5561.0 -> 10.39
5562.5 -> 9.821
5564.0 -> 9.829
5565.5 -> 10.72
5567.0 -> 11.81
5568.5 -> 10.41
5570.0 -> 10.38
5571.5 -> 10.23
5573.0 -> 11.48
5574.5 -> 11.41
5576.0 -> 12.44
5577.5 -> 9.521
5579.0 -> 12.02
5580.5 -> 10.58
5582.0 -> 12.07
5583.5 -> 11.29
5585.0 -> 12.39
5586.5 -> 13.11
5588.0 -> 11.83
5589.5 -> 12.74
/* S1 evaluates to 12.4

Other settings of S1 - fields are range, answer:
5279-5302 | 12.9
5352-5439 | 12.3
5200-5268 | 12.4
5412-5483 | 12.3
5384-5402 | 11.9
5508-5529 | 12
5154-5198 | 13.2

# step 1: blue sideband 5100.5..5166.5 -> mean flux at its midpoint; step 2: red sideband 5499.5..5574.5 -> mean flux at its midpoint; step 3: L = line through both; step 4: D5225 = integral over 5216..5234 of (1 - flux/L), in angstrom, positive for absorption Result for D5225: 1.3 angstrom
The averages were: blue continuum 12.8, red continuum 11.4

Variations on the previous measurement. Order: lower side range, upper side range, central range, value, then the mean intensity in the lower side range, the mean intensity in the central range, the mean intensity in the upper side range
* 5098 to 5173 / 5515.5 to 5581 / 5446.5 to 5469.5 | -1.6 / 12.8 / 12.3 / 11.1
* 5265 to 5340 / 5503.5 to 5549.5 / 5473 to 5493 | 0.2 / 13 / 12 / 11.9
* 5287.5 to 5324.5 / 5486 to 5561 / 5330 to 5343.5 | 0.0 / 13.3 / 13.1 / 11.7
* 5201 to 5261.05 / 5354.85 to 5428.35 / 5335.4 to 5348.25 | -1.1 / 12.3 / 13.3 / 12.2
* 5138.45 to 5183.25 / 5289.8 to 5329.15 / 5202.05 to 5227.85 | 1.8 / 13.1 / 12.2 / 13.3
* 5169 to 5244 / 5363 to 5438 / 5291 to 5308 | -0.9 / 12.7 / 13.2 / 12.3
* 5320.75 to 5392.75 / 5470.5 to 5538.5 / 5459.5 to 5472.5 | -0.1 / 12.4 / 12.3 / 12.2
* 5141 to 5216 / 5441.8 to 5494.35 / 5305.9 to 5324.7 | -1.4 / 13.1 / 13.6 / 12.2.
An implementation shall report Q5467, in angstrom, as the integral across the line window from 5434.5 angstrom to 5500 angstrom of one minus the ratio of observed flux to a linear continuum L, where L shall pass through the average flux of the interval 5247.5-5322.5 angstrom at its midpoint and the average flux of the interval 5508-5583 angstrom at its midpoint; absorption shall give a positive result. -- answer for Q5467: -3.02 angstrom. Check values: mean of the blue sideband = 13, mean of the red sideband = 11.3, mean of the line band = 12.3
